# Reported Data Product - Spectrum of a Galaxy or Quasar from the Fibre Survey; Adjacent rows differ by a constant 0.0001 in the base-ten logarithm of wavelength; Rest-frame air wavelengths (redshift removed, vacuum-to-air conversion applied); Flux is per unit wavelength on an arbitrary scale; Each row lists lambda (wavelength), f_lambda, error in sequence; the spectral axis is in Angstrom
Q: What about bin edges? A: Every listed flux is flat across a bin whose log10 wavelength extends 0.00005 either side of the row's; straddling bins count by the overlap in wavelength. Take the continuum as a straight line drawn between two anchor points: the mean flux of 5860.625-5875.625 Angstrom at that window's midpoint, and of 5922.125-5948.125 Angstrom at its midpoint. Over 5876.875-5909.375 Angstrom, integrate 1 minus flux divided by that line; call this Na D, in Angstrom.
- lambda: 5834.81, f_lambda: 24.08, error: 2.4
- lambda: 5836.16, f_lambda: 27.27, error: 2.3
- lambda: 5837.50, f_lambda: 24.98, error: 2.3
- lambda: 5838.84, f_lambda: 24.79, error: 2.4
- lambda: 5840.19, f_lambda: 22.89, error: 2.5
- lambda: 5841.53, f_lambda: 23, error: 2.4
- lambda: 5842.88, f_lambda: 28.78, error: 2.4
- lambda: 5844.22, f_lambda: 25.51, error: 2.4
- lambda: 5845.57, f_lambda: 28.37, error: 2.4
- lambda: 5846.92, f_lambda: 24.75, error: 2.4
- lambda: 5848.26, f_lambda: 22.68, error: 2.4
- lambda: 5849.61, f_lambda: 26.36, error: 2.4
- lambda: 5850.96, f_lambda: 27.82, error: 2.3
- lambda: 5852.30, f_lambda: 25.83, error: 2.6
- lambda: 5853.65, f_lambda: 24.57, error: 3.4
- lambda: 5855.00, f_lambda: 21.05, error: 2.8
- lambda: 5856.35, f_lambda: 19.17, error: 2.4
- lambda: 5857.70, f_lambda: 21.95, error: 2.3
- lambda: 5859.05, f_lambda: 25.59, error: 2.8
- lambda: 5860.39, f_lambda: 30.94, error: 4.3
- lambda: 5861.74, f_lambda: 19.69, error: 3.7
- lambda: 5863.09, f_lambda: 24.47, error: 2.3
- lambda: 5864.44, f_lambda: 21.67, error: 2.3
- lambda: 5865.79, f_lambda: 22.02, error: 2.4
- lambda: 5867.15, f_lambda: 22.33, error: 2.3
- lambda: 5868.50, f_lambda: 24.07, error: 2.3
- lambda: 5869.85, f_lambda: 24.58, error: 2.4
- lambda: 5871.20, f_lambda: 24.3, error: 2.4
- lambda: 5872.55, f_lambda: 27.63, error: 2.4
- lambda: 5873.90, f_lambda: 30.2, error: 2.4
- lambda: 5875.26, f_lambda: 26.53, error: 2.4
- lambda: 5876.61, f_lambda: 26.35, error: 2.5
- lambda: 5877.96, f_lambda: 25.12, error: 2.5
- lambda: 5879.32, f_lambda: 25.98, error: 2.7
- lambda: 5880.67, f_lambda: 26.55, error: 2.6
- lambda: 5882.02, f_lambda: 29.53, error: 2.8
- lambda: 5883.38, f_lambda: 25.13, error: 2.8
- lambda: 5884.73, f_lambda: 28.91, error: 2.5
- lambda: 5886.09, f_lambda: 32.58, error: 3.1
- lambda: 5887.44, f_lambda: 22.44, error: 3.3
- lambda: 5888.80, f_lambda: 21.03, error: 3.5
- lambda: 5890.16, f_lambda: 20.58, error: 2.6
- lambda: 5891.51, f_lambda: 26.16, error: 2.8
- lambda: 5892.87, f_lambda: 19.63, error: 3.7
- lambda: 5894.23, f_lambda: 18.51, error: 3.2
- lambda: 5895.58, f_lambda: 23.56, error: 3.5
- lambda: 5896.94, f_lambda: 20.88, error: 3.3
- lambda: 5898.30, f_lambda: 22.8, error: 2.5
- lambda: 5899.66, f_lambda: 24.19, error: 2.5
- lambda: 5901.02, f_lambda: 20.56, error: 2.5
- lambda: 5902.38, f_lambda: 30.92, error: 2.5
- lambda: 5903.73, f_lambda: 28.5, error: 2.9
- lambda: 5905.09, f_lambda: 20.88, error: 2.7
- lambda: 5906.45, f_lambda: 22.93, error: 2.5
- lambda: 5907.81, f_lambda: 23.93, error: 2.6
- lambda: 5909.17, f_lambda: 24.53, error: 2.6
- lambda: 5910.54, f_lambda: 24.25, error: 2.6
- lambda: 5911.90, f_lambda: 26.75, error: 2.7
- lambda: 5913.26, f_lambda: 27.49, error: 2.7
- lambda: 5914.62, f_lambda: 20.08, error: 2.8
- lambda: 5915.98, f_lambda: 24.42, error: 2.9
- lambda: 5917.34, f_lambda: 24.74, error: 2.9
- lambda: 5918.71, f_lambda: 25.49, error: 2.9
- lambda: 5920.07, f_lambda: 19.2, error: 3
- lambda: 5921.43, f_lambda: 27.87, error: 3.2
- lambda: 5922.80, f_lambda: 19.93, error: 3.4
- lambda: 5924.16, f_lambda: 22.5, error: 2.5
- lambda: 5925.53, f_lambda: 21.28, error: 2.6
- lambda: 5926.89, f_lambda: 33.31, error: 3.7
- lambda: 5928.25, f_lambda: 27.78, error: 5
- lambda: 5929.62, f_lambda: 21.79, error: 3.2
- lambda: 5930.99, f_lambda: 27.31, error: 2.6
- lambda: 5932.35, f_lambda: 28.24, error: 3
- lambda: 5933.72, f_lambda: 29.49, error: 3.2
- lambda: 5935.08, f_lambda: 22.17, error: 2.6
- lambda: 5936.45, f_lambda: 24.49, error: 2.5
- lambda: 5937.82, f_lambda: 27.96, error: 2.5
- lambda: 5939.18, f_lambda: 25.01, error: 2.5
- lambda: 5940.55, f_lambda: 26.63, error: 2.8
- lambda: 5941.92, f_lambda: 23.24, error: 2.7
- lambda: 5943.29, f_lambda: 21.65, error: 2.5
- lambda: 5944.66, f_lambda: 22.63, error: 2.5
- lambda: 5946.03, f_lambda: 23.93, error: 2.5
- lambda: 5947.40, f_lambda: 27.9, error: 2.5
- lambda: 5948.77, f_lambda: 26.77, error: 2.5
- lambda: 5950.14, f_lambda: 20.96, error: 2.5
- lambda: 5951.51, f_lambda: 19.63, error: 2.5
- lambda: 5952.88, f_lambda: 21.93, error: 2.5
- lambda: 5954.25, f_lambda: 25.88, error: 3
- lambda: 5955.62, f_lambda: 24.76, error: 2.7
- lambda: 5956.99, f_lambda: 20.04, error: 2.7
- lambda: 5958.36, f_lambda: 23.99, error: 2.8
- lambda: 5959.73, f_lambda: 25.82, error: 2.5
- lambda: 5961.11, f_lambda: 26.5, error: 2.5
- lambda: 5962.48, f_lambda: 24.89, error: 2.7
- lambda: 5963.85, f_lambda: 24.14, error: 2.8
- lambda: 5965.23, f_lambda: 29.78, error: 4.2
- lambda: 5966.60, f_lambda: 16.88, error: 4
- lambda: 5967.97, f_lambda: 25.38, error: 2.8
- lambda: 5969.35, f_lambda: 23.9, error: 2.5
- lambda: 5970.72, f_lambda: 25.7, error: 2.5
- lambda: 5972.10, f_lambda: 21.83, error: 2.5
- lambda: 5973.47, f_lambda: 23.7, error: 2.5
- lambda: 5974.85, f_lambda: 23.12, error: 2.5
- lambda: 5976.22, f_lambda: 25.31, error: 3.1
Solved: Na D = 0.4 Angstrom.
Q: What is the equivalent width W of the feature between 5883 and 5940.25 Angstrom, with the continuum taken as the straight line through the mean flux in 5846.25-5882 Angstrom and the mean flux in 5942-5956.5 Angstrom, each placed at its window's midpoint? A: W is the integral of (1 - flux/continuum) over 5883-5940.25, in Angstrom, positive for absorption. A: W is -1.1 Angstrom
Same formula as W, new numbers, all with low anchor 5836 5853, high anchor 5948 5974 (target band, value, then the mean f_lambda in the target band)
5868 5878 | -0.4 Angstrom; 26.2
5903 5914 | -0.1 Angstrom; 24.9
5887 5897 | 1.3 Angstrom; 21.6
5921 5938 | -0.9 Angstrom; 25.6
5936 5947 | -0.2 Angstrom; 24.5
